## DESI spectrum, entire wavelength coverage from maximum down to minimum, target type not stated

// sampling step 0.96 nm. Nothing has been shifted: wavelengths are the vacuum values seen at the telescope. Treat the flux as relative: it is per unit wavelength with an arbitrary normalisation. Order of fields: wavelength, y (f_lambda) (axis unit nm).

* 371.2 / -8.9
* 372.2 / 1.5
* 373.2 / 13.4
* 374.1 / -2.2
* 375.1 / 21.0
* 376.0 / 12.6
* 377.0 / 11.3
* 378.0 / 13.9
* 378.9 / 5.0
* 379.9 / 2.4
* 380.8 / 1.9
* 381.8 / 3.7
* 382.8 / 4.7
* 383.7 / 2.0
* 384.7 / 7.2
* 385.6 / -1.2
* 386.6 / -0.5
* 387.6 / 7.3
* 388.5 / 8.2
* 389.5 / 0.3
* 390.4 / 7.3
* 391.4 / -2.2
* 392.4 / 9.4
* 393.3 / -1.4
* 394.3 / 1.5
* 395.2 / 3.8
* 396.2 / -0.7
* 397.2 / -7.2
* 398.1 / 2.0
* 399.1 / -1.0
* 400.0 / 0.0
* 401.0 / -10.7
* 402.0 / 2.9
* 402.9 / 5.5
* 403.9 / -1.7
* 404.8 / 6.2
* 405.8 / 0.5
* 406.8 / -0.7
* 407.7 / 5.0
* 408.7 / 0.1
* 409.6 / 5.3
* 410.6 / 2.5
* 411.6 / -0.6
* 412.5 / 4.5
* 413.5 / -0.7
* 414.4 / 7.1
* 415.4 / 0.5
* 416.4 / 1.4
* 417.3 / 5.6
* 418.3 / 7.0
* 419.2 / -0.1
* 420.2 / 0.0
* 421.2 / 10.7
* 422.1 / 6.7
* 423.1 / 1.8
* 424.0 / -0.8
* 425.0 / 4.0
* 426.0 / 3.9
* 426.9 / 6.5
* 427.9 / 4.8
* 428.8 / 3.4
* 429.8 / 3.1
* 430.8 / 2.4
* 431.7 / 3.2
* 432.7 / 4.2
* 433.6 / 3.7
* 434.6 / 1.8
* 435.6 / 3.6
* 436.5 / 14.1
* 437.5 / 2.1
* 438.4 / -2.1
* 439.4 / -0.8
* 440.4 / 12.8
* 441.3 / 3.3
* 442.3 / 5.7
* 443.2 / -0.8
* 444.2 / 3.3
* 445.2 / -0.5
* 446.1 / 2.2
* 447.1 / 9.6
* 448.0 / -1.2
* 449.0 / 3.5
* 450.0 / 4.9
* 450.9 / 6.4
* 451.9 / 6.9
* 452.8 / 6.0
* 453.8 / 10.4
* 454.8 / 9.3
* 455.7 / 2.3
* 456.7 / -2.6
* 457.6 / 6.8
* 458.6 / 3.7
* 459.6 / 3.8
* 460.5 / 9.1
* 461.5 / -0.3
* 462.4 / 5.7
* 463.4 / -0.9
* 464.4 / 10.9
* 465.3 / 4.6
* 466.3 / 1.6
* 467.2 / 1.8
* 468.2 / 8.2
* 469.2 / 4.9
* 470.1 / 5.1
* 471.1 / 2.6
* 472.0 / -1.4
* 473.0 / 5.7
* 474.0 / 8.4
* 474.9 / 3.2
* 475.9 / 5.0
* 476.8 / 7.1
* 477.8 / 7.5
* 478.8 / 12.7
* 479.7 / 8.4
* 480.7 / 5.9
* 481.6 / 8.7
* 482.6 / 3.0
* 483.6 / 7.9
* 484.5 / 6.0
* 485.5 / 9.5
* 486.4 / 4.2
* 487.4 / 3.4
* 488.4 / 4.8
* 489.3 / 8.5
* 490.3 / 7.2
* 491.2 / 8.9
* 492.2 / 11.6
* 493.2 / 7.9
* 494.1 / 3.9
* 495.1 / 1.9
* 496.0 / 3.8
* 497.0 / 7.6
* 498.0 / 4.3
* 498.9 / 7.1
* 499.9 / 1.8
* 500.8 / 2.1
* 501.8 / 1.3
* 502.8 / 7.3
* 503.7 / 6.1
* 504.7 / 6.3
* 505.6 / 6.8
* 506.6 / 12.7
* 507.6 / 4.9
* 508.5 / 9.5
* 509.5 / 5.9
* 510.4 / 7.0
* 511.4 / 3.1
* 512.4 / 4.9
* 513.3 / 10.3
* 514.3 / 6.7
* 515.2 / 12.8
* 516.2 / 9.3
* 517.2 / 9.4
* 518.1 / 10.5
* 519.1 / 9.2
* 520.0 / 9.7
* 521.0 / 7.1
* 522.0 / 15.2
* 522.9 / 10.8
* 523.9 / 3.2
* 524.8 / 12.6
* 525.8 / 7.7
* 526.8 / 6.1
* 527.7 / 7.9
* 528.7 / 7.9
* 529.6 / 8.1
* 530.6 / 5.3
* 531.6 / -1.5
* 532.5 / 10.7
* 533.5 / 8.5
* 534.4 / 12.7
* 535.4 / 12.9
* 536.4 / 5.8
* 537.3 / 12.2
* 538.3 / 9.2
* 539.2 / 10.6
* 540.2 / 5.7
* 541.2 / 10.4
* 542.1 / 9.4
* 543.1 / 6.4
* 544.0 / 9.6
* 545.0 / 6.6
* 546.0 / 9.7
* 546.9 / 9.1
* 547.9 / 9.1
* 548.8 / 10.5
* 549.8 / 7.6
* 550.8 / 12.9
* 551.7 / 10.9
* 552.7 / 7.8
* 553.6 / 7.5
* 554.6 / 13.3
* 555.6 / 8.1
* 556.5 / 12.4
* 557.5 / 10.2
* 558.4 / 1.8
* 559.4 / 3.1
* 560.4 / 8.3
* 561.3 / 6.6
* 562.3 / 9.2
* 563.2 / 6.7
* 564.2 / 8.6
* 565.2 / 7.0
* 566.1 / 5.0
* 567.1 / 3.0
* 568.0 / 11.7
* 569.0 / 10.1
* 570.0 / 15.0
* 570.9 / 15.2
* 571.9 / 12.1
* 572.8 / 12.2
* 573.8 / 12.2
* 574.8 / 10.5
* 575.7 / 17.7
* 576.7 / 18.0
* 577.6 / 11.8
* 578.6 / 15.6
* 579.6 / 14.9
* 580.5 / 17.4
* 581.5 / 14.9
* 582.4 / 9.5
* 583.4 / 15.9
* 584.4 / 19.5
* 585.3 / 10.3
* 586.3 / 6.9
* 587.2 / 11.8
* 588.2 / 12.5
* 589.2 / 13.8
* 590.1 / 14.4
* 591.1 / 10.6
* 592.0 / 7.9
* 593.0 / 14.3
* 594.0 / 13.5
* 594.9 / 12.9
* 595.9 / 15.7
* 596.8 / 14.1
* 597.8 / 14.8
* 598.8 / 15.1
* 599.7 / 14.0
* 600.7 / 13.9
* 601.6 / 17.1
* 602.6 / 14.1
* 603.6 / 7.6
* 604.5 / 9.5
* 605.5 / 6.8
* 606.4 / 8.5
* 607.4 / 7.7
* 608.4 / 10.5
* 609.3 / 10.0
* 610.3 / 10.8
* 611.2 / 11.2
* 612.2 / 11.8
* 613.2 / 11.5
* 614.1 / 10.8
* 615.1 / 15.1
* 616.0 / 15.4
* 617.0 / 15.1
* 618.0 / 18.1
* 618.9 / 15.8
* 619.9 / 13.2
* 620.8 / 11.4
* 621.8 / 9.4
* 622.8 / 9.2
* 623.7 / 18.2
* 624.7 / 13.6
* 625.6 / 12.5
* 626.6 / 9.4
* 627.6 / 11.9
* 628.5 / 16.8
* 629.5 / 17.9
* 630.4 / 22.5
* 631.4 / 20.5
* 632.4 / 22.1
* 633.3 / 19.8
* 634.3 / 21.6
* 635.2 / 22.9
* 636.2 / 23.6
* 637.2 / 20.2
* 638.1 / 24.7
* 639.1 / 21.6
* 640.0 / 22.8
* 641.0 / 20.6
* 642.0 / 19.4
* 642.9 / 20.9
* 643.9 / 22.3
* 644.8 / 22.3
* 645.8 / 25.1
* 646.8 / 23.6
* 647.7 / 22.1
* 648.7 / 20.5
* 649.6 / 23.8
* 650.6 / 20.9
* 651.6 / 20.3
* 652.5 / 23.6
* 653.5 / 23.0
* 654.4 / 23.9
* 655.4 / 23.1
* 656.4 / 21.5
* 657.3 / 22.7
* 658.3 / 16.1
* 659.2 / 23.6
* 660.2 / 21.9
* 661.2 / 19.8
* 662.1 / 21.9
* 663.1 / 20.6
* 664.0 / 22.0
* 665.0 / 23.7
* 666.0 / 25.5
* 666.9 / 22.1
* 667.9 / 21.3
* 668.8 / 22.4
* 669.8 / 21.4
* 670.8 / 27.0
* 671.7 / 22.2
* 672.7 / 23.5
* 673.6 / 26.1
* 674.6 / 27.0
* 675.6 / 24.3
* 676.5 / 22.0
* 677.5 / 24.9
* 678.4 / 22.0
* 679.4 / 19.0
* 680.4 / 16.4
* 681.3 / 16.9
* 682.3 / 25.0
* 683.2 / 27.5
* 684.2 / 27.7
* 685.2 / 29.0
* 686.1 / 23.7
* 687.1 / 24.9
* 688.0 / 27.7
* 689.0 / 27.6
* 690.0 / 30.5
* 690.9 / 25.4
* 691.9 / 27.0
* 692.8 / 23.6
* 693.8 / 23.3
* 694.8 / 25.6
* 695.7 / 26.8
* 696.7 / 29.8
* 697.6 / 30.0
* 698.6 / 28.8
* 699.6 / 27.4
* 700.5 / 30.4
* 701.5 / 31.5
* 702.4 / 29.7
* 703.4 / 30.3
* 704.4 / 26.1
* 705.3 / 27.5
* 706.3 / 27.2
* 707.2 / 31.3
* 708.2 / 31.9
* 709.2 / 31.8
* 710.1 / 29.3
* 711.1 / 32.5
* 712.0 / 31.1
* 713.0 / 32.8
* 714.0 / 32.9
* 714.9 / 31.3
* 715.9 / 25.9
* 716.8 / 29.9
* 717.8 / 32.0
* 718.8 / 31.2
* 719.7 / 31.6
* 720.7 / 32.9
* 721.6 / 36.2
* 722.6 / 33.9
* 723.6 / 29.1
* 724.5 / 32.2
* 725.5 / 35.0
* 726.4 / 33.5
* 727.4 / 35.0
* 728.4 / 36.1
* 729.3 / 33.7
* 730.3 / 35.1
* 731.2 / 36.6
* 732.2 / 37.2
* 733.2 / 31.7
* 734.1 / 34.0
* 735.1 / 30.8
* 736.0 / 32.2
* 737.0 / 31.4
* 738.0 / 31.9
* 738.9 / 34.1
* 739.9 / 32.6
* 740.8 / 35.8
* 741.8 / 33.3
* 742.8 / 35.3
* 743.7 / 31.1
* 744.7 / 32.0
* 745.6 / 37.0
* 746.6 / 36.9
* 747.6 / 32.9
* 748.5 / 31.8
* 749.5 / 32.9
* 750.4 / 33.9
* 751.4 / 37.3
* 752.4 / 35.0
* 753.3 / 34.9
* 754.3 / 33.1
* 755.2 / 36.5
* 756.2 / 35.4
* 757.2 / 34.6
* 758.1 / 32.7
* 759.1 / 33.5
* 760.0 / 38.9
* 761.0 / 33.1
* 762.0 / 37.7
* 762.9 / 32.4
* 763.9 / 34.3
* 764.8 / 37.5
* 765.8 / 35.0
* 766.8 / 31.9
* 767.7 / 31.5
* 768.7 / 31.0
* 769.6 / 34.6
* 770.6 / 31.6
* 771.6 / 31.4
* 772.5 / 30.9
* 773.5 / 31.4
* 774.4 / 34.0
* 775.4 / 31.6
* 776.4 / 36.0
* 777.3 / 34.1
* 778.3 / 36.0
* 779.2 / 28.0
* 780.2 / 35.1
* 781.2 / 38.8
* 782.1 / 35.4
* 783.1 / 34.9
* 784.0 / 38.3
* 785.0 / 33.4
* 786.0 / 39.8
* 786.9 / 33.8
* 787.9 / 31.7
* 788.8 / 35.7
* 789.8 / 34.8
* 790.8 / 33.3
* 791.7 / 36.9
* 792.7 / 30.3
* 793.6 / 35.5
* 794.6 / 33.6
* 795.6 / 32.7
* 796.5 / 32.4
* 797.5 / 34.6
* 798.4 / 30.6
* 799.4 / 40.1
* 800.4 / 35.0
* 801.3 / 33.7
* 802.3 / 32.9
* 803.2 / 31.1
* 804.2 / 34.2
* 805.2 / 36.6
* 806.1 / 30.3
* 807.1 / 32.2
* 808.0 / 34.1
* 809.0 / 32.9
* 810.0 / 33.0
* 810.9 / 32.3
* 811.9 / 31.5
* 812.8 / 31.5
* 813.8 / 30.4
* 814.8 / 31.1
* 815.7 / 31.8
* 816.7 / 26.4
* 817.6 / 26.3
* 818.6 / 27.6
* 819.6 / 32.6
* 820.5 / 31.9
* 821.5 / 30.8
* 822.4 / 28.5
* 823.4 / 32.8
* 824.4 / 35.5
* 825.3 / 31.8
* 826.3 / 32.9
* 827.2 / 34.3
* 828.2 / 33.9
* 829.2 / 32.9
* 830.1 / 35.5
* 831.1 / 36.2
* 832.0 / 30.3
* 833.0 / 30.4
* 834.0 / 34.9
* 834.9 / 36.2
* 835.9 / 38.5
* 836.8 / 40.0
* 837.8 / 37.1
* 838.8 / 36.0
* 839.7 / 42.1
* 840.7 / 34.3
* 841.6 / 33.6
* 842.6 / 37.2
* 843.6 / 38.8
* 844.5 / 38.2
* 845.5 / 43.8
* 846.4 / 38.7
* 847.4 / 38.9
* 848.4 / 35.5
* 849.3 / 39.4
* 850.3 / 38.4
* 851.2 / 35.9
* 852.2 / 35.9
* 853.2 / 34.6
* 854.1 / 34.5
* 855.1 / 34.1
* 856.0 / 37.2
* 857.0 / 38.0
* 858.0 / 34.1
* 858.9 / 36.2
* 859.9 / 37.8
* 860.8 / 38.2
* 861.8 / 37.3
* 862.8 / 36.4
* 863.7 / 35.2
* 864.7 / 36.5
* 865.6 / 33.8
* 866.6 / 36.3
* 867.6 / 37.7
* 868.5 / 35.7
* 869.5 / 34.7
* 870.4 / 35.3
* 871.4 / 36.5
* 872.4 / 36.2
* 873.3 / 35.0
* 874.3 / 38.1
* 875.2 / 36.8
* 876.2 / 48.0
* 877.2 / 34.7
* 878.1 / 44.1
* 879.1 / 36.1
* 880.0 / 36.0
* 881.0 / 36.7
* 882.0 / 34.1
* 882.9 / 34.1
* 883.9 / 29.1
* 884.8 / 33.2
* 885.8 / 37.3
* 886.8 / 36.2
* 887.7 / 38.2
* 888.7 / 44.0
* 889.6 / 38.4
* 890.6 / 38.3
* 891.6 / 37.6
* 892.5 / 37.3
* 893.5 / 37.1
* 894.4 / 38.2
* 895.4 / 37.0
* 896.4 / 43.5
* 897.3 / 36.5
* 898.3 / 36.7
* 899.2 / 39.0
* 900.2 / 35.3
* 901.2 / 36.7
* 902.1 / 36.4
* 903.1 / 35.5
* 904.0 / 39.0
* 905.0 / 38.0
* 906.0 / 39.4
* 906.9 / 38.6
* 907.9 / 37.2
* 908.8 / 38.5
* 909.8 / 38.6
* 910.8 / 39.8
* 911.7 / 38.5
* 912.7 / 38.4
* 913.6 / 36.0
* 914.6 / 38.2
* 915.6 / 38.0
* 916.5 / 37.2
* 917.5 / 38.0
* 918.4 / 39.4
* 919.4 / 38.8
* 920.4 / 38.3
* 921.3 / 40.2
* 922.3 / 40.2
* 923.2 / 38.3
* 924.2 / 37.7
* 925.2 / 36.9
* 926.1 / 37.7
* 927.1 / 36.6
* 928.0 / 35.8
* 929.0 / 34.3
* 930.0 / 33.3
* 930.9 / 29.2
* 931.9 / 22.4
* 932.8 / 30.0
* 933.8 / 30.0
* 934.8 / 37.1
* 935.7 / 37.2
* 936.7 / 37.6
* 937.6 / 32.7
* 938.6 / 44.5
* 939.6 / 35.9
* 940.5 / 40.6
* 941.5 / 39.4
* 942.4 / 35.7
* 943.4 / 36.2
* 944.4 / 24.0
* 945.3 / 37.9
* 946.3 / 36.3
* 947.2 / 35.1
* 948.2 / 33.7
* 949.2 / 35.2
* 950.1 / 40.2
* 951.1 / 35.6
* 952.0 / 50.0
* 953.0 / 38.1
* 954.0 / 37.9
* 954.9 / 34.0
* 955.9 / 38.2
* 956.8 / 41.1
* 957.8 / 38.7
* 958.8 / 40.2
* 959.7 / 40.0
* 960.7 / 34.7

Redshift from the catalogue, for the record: 0.580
